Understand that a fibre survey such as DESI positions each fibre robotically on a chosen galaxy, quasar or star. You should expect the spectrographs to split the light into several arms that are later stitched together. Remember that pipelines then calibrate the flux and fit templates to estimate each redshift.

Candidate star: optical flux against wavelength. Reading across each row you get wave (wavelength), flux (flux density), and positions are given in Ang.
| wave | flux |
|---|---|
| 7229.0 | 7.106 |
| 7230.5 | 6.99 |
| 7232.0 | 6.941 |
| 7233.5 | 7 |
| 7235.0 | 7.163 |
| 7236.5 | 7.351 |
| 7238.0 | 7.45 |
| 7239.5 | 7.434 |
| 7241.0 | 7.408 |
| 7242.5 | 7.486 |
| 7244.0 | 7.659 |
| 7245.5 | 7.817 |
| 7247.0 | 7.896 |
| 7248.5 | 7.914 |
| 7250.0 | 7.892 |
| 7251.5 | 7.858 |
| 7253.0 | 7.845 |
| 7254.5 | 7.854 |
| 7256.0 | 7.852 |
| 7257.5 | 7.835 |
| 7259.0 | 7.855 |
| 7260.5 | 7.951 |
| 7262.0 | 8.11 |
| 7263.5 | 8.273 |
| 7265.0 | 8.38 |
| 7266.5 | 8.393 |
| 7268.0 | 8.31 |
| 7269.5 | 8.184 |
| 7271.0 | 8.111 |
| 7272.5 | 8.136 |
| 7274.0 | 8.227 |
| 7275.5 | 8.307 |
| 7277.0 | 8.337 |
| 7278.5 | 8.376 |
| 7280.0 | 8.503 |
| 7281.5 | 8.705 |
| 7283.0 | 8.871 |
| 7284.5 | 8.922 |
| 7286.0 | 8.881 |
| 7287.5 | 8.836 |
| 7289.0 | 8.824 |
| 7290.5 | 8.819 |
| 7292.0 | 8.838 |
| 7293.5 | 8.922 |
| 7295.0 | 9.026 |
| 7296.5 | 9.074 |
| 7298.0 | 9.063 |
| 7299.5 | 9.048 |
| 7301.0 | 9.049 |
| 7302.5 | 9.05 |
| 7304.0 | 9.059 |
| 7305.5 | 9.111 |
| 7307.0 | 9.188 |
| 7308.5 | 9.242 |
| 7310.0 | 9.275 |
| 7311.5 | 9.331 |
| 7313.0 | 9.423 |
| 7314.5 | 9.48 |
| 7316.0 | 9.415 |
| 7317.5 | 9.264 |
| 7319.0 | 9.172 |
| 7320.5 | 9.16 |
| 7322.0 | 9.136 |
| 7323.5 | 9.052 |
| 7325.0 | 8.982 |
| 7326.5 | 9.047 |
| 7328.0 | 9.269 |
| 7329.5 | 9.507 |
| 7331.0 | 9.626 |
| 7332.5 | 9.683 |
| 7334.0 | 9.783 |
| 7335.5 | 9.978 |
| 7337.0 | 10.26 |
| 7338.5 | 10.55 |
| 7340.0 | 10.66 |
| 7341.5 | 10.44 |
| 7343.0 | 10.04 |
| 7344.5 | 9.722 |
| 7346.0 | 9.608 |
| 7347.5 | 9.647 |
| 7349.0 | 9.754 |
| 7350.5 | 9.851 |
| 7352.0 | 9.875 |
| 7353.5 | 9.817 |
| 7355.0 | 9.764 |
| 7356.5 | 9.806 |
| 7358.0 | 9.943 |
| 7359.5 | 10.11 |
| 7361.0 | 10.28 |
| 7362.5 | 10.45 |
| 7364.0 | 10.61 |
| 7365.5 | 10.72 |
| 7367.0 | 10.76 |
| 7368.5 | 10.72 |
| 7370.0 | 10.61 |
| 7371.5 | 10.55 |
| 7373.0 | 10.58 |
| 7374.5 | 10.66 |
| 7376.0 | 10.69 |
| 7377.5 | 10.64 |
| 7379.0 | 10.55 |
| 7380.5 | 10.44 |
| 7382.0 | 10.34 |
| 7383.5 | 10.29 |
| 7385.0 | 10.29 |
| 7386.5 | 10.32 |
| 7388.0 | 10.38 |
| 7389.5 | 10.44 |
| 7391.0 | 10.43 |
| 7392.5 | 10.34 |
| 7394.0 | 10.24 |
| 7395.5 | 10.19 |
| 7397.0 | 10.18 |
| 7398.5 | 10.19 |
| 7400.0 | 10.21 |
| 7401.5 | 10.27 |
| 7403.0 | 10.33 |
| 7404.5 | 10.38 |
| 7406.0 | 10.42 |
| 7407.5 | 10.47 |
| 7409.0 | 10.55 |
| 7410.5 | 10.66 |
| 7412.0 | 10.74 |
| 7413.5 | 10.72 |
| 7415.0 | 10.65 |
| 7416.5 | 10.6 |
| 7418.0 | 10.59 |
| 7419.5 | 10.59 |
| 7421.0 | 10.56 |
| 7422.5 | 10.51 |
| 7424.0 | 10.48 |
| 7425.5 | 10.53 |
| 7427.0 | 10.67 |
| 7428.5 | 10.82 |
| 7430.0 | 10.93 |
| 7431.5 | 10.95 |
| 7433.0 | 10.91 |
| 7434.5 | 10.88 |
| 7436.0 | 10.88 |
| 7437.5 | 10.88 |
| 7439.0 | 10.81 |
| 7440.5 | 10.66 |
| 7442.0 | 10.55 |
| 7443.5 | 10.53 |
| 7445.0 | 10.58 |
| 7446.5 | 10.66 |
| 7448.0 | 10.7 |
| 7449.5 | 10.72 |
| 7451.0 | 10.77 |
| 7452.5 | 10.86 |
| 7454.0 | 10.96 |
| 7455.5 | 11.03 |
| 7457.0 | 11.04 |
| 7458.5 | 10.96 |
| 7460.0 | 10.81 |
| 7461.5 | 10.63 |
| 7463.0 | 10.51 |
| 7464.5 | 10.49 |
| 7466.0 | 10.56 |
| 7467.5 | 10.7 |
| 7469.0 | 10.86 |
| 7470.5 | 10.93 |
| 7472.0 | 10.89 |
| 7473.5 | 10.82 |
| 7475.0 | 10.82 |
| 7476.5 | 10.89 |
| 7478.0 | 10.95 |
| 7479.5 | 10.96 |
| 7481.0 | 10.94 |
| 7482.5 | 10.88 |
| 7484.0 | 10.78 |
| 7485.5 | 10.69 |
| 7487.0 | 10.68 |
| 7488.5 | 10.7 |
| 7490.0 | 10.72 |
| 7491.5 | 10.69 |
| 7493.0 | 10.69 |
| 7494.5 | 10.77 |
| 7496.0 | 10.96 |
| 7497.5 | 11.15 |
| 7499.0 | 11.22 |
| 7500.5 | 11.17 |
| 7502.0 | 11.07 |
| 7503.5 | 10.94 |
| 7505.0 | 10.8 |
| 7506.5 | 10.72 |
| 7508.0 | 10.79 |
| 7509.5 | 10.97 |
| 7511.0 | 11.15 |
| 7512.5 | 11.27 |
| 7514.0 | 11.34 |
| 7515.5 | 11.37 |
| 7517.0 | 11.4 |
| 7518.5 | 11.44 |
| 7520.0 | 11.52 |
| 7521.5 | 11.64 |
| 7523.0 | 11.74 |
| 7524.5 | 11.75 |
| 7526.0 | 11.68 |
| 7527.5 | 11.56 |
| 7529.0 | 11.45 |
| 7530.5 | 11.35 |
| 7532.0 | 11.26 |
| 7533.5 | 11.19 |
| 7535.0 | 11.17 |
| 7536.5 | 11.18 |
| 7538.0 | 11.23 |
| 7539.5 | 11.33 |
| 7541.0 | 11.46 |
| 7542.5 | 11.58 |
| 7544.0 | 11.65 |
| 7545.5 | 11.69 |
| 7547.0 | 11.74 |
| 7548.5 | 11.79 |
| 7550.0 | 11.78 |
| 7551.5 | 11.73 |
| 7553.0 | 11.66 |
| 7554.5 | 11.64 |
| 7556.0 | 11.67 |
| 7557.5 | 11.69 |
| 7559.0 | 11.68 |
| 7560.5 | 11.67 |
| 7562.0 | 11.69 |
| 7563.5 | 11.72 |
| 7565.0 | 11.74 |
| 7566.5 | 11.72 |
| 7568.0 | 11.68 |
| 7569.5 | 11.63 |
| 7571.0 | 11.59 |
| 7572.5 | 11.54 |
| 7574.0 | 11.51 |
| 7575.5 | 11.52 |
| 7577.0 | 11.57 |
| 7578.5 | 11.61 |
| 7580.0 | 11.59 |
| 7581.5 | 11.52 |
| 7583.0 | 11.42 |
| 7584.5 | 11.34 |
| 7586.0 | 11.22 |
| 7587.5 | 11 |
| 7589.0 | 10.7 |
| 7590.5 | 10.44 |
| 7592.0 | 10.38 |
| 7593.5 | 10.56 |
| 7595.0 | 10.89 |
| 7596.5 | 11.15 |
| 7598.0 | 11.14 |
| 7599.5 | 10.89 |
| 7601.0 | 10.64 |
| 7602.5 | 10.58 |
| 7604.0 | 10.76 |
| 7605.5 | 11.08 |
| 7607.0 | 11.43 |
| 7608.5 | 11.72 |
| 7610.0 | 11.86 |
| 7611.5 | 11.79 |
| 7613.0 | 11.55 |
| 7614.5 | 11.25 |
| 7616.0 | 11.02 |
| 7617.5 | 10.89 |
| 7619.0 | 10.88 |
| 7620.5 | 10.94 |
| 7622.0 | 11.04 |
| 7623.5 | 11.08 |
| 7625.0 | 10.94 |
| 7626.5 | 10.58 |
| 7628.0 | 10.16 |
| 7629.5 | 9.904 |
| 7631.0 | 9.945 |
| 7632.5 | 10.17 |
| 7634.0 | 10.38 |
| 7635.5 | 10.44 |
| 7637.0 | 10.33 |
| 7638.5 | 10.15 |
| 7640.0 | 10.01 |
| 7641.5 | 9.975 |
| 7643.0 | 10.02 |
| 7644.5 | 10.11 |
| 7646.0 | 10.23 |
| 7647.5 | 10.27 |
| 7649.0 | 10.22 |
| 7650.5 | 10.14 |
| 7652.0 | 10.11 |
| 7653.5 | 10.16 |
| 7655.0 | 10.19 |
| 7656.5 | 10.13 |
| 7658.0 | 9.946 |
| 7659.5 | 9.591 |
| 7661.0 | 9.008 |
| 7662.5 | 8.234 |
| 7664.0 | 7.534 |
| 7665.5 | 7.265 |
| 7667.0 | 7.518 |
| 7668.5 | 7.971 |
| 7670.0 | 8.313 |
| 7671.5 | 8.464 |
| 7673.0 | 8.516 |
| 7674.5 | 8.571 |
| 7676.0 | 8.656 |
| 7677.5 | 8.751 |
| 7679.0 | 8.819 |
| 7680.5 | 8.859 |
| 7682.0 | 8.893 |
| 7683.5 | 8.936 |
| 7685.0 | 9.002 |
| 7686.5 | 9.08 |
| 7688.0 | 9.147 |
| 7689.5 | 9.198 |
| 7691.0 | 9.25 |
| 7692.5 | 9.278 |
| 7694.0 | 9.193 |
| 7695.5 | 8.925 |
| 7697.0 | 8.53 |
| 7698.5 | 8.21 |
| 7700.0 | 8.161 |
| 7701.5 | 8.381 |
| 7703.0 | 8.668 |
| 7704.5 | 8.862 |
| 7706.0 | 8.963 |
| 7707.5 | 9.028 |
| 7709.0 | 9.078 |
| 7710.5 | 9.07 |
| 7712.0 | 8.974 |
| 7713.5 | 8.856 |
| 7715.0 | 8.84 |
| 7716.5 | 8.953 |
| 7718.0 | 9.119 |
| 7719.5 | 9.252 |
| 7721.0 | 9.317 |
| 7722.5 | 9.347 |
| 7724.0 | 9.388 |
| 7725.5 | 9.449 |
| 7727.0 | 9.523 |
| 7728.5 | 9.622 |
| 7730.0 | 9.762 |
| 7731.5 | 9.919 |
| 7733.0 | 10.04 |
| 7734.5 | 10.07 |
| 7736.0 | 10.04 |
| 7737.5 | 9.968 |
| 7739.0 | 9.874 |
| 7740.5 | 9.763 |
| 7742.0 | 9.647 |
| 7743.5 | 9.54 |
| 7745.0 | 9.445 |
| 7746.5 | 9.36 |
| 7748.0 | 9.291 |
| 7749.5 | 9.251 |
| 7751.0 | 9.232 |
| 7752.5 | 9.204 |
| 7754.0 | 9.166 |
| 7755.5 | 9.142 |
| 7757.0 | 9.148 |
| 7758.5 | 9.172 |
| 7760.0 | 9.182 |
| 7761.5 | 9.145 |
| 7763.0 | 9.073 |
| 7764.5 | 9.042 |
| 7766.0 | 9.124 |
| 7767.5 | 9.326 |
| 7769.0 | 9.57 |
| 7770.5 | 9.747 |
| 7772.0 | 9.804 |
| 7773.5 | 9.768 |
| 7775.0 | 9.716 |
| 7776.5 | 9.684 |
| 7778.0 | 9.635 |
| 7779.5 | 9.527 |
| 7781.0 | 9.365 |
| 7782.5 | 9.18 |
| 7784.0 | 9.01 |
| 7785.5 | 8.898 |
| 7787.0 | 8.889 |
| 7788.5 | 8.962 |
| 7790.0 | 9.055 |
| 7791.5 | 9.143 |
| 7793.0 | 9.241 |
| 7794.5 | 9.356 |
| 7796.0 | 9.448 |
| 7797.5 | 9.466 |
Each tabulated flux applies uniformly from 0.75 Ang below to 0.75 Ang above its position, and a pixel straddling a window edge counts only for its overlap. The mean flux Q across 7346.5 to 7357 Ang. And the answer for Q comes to 9.78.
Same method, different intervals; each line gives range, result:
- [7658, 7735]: 8.92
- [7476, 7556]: 11.2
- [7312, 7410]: 10.1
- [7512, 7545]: 11.4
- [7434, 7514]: 10.8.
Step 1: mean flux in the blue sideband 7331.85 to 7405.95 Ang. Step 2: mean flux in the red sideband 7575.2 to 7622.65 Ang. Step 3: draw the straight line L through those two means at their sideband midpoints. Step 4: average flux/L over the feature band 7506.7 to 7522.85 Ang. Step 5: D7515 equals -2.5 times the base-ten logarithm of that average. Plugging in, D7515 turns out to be -0.05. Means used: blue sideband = 10.3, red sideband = 11.1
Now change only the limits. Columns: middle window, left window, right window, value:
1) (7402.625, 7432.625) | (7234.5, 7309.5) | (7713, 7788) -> -0.22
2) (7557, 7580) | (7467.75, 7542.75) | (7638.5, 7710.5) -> -0.13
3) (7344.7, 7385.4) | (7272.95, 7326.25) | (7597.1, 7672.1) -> -0.12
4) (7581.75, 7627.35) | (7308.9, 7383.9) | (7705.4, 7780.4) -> -0.15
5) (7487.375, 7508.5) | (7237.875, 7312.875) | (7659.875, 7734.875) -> -0.25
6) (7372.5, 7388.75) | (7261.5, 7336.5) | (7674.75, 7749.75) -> -0.17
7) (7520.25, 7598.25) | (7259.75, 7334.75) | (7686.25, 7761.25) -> -0.25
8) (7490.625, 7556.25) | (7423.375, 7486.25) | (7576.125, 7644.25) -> -0.05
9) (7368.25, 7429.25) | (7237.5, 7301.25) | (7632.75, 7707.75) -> -0.22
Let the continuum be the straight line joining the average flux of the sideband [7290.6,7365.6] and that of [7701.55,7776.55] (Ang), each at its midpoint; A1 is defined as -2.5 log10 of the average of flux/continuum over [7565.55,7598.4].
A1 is -0.19 mag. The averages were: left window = 9.57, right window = 9.36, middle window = 11.3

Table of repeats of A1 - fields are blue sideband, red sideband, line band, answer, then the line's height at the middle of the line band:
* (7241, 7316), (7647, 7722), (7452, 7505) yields -0.23 mag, 8.74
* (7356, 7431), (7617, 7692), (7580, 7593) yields -0.13 mag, 9.81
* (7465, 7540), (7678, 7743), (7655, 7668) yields 0.11 mag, 9.63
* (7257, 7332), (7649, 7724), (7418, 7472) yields -0.21 mag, 8.87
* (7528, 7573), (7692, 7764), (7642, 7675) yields 0.11 mag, 10.1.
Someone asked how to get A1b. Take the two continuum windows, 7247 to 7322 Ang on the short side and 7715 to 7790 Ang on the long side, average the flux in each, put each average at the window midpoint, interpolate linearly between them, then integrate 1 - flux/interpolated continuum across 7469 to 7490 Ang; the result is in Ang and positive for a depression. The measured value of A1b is -4.39 Ang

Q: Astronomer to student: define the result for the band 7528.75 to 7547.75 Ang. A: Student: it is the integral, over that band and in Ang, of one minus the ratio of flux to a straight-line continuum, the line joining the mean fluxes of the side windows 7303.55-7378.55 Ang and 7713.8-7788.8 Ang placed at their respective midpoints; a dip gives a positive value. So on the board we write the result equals -3.5 Ang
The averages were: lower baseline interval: 9.85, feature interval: 11.4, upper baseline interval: 9.41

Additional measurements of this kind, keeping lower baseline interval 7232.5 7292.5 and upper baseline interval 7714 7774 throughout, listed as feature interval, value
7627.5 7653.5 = -2.85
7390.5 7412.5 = -4.91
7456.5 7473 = -4.01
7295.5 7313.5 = -2.08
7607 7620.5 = -3.39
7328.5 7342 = -2.83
